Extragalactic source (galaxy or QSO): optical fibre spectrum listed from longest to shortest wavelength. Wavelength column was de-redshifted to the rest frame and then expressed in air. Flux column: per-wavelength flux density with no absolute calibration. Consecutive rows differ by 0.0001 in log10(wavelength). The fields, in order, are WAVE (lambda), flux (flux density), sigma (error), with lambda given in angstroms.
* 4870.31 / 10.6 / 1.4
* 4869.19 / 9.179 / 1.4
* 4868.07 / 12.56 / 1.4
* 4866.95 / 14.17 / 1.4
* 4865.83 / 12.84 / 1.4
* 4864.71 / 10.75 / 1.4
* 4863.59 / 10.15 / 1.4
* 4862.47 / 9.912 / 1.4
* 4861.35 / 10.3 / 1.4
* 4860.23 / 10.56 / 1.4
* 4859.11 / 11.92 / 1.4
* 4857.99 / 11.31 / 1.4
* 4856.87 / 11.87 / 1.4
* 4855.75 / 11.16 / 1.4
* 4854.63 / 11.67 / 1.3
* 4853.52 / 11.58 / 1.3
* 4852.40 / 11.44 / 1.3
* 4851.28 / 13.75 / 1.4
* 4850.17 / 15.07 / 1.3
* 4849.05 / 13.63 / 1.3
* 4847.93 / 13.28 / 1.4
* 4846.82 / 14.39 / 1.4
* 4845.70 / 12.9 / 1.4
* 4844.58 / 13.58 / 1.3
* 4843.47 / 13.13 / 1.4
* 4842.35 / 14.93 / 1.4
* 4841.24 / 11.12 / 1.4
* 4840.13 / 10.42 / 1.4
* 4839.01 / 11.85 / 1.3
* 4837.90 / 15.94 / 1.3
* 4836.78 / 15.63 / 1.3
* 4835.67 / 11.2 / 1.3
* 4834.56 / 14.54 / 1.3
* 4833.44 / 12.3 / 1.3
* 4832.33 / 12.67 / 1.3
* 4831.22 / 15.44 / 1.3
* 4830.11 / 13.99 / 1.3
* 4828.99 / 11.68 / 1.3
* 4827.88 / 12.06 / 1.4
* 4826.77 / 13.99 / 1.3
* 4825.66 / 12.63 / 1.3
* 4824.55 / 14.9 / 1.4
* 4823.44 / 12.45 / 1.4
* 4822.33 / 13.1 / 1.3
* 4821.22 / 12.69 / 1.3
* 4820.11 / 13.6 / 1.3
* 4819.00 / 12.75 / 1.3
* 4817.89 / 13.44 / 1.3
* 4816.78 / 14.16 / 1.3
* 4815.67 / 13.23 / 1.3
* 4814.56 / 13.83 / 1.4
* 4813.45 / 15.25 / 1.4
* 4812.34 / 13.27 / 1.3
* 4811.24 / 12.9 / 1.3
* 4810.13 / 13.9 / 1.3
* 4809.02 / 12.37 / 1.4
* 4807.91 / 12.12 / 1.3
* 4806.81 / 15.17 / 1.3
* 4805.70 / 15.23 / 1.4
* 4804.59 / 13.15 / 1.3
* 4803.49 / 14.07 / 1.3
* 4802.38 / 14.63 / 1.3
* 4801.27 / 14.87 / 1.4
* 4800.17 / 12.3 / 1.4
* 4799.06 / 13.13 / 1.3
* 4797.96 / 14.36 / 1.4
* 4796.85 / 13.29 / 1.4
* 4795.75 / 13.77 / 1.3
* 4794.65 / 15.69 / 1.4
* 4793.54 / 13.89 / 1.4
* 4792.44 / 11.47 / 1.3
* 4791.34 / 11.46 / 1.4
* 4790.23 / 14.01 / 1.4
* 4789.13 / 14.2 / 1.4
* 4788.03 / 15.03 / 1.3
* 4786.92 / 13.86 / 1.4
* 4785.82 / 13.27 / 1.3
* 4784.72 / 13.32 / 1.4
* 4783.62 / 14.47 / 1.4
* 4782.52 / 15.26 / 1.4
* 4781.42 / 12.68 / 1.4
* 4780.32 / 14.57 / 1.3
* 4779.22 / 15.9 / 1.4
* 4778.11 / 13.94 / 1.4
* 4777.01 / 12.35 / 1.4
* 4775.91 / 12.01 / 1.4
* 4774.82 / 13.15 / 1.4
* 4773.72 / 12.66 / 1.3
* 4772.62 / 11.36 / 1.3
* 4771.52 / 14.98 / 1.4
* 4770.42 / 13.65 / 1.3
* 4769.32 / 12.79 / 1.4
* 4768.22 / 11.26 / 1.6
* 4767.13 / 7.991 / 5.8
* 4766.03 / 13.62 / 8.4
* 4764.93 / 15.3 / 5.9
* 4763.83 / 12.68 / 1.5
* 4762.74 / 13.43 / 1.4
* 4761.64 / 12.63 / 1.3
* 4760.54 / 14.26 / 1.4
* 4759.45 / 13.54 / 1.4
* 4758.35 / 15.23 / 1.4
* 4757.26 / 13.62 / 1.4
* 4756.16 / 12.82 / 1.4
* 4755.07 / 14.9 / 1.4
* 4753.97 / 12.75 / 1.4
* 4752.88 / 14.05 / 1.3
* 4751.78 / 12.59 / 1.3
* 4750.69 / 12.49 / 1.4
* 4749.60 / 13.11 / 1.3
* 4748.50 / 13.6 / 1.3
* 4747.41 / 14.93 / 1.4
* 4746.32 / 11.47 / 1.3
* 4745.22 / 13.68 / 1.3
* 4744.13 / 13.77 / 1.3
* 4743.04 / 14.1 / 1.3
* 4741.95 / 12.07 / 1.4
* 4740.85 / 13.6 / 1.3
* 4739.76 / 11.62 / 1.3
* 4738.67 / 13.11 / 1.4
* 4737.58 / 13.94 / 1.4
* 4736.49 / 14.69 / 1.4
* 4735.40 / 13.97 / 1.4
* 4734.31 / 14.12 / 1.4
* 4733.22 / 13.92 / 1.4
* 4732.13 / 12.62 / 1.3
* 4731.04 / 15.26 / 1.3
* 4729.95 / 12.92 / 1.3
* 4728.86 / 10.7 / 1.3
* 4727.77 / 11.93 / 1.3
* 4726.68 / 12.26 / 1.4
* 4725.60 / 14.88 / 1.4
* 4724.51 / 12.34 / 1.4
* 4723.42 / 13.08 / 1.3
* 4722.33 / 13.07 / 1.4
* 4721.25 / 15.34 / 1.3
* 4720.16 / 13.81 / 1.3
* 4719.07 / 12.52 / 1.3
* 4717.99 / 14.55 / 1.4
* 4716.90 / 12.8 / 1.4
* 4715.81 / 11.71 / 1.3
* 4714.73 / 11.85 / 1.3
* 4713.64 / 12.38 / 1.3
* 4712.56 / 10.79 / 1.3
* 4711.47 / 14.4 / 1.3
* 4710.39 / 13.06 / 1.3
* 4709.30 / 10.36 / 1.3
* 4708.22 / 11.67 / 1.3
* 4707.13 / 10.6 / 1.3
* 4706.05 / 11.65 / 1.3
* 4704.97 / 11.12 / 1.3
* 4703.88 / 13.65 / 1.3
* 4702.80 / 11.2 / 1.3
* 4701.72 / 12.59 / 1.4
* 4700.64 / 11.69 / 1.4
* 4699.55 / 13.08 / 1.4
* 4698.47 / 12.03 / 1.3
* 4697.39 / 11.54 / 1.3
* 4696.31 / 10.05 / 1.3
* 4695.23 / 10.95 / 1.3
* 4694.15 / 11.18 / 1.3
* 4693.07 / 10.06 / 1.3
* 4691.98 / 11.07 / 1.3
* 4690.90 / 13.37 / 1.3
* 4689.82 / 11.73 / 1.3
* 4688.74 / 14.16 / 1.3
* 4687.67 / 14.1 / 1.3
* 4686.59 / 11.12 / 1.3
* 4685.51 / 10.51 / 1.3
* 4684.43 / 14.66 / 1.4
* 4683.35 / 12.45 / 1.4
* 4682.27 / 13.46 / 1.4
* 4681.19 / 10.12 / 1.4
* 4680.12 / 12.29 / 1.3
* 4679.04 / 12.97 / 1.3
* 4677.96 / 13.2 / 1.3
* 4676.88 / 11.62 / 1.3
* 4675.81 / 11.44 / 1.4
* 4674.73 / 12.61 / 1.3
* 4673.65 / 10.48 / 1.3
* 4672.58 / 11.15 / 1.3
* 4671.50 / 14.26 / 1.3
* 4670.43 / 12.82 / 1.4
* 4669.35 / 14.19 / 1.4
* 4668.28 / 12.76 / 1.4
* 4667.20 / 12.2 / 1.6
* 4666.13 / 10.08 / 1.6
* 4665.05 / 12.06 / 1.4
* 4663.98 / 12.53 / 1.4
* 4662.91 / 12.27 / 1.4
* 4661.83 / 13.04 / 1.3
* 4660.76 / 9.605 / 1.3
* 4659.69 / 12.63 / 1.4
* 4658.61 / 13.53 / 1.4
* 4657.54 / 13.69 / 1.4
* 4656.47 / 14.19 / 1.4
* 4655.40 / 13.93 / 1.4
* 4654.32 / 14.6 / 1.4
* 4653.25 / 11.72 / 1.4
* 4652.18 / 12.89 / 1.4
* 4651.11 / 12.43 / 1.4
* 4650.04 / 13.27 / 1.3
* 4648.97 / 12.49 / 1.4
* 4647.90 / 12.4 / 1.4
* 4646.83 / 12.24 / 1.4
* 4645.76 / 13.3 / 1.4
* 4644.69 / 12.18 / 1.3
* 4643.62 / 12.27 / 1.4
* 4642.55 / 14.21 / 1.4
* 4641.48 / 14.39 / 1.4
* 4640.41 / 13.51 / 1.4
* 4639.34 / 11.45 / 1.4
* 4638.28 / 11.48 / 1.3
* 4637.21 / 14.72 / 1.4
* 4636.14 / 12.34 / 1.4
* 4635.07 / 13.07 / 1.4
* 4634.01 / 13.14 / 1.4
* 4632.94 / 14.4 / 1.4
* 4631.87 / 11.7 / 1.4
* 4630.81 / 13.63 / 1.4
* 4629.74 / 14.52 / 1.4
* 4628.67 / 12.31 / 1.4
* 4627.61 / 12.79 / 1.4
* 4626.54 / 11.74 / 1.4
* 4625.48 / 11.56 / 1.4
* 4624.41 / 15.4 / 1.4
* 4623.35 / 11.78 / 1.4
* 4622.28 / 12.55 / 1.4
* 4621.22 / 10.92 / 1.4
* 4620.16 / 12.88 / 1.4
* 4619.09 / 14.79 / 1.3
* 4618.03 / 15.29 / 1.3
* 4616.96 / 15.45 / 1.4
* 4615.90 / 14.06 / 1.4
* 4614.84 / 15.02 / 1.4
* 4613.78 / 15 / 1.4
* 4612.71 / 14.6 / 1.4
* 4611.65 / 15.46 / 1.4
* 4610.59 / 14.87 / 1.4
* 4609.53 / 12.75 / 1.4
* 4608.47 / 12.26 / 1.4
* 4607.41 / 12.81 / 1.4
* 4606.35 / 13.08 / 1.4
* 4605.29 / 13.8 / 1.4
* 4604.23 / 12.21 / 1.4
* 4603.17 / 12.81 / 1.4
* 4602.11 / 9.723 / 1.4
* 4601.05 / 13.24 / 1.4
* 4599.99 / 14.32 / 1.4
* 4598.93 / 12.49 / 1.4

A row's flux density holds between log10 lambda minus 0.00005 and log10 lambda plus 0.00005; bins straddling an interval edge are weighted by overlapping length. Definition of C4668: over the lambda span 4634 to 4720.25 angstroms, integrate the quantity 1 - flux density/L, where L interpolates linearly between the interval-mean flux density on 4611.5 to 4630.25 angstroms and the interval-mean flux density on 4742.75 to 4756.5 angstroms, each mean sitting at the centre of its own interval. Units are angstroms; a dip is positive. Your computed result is 7.2 angstroms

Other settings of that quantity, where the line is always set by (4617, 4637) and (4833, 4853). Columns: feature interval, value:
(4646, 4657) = 0.1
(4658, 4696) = 2.8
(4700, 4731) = 1.6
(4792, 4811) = -0.7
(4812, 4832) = -0.3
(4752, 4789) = -0.6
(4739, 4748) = 0.0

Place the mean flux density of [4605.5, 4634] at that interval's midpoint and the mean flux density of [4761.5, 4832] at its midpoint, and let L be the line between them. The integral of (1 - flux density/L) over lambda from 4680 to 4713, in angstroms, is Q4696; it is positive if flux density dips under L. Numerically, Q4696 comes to 3.7 angstroms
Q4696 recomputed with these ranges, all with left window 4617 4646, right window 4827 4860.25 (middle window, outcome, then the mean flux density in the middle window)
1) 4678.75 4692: 0.5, 12.5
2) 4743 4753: -0.3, 13.3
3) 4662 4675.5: 0.8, 12.3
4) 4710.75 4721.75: 0.0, 13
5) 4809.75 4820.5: -0.6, 13.6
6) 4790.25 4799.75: -0.3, 13.4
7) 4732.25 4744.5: -0.5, 13.5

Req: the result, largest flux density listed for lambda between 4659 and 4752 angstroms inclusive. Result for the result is 15.34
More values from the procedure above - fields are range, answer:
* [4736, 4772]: 15.3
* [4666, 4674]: 14.26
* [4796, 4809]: 15.23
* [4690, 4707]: 13.65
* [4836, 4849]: 15.94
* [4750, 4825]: 15.9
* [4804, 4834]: 15.44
